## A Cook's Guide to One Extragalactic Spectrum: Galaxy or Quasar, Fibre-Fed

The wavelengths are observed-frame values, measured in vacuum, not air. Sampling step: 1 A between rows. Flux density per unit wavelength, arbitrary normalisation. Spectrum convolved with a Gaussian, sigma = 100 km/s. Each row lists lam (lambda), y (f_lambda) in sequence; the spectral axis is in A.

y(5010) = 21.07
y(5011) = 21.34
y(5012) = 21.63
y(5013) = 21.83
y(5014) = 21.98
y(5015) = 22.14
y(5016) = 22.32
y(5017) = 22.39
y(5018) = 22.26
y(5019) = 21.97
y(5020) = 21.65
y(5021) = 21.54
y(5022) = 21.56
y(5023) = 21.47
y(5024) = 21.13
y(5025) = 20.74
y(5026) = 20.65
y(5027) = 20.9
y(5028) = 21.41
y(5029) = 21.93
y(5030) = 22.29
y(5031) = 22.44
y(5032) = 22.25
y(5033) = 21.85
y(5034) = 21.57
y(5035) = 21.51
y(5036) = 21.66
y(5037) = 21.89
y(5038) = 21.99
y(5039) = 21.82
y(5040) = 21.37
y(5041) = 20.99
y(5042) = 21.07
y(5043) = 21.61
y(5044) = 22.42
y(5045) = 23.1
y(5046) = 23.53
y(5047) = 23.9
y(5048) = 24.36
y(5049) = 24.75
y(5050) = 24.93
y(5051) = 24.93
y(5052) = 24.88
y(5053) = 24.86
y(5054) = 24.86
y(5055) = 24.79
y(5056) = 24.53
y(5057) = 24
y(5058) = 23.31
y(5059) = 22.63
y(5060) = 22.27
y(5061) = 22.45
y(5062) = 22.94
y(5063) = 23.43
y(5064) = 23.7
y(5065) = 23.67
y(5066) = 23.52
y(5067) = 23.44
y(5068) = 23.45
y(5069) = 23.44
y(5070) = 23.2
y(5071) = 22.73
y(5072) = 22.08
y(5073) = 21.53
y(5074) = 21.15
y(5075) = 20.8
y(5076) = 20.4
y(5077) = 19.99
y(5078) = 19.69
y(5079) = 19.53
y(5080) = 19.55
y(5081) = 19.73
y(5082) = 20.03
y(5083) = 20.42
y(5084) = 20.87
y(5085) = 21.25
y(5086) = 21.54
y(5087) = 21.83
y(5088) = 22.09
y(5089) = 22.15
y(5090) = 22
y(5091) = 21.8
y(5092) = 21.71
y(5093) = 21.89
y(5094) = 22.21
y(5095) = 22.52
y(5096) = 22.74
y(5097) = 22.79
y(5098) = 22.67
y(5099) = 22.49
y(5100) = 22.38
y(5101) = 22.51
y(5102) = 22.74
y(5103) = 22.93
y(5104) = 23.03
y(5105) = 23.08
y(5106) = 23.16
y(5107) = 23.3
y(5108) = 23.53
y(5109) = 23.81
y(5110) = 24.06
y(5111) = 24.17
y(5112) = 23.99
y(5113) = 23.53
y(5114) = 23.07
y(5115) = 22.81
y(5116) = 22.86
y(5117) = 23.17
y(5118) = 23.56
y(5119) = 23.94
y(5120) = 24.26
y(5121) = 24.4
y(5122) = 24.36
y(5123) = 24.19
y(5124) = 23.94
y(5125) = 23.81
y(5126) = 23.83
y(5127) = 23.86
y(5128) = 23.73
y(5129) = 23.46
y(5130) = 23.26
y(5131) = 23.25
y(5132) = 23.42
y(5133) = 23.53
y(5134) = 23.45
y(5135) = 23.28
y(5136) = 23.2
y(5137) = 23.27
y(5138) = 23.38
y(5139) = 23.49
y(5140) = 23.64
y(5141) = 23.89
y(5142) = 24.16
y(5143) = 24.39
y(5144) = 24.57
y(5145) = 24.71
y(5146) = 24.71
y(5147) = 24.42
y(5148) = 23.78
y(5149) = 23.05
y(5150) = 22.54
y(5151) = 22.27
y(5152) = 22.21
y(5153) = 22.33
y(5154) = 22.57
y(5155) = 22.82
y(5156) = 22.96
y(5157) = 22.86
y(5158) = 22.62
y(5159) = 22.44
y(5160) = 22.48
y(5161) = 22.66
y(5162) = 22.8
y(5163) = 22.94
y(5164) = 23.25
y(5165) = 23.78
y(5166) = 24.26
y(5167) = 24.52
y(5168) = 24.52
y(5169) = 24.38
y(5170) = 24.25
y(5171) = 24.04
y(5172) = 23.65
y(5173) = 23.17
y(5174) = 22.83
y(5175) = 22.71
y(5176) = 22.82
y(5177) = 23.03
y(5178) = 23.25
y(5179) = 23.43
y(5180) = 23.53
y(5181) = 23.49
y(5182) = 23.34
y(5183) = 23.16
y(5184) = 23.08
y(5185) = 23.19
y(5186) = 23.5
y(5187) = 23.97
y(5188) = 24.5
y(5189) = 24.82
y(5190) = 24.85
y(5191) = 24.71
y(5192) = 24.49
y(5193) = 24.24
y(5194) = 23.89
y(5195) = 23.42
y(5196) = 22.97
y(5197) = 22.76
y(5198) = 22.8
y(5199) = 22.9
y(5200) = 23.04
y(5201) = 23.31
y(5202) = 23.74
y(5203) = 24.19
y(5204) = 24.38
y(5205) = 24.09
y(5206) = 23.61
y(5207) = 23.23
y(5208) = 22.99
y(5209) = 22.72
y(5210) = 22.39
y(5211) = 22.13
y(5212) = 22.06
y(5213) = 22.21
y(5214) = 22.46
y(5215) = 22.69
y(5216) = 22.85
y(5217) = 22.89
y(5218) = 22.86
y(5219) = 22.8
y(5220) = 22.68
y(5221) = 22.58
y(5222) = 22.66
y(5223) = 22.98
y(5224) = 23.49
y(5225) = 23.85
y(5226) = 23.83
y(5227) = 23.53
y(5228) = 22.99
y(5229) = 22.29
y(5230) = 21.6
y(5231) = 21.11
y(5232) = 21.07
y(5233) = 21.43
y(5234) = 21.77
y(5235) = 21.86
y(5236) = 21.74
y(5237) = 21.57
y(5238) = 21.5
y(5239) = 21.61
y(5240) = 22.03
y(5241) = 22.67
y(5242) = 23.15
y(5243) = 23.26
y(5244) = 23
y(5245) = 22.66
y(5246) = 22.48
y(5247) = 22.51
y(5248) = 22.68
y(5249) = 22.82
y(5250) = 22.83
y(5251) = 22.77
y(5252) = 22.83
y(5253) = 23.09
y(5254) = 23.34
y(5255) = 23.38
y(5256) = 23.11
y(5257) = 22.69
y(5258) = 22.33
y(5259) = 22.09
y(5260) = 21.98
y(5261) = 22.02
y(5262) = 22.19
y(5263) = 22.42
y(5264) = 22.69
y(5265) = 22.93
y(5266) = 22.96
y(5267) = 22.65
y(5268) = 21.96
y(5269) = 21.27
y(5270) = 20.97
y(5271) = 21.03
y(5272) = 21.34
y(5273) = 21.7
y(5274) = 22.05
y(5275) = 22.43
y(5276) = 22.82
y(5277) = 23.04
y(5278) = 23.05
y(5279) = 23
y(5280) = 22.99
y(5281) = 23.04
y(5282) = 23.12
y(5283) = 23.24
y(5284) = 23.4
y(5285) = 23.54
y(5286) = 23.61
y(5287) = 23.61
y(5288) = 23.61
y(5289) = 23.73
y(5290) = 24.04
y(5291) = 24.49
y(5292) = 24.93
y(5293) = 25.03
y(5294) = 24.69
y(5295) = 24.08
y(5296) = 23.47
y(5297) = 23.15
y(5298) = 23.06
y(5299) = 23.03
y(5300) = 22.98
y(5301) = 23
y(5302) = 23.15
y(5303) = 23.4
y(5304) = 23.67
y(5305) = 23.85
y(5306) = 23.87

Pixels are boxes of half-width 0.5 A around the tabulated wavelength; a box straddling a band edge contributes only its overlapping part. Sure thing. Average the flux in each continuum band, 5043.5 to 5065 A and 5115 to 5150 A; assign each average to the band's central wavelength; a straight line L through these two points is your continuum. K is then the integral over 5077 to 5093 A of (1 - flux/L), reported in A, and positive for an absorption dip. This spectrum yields 1.9 A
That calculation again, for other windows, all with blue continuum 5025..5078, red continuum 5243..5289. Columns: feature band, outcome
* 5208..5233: 0.1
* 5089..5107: 0.1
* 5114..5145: -1.4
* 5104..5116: -0.4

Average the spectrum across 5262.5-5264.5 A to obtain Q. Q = 22.6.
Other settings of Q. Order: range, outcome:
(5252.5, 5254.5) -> 23.2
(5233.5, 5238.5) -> 21.7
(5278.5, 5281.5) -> 23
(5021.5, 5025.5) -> 21.2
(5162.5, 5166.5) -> 23.6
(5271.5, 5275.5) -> 21.9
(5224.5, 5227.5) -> 23.7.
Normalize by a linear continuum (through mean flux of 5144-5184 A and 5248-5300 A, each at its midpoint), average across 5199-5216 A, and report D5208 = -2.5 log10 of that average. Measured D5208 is 0.00 mag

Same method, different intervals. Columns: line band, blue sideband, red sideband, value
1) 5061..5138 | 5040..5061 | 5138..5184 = 0.037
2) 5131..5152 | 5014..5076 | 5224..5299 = -0.045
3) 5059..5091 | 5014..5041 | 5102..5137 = 0.042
